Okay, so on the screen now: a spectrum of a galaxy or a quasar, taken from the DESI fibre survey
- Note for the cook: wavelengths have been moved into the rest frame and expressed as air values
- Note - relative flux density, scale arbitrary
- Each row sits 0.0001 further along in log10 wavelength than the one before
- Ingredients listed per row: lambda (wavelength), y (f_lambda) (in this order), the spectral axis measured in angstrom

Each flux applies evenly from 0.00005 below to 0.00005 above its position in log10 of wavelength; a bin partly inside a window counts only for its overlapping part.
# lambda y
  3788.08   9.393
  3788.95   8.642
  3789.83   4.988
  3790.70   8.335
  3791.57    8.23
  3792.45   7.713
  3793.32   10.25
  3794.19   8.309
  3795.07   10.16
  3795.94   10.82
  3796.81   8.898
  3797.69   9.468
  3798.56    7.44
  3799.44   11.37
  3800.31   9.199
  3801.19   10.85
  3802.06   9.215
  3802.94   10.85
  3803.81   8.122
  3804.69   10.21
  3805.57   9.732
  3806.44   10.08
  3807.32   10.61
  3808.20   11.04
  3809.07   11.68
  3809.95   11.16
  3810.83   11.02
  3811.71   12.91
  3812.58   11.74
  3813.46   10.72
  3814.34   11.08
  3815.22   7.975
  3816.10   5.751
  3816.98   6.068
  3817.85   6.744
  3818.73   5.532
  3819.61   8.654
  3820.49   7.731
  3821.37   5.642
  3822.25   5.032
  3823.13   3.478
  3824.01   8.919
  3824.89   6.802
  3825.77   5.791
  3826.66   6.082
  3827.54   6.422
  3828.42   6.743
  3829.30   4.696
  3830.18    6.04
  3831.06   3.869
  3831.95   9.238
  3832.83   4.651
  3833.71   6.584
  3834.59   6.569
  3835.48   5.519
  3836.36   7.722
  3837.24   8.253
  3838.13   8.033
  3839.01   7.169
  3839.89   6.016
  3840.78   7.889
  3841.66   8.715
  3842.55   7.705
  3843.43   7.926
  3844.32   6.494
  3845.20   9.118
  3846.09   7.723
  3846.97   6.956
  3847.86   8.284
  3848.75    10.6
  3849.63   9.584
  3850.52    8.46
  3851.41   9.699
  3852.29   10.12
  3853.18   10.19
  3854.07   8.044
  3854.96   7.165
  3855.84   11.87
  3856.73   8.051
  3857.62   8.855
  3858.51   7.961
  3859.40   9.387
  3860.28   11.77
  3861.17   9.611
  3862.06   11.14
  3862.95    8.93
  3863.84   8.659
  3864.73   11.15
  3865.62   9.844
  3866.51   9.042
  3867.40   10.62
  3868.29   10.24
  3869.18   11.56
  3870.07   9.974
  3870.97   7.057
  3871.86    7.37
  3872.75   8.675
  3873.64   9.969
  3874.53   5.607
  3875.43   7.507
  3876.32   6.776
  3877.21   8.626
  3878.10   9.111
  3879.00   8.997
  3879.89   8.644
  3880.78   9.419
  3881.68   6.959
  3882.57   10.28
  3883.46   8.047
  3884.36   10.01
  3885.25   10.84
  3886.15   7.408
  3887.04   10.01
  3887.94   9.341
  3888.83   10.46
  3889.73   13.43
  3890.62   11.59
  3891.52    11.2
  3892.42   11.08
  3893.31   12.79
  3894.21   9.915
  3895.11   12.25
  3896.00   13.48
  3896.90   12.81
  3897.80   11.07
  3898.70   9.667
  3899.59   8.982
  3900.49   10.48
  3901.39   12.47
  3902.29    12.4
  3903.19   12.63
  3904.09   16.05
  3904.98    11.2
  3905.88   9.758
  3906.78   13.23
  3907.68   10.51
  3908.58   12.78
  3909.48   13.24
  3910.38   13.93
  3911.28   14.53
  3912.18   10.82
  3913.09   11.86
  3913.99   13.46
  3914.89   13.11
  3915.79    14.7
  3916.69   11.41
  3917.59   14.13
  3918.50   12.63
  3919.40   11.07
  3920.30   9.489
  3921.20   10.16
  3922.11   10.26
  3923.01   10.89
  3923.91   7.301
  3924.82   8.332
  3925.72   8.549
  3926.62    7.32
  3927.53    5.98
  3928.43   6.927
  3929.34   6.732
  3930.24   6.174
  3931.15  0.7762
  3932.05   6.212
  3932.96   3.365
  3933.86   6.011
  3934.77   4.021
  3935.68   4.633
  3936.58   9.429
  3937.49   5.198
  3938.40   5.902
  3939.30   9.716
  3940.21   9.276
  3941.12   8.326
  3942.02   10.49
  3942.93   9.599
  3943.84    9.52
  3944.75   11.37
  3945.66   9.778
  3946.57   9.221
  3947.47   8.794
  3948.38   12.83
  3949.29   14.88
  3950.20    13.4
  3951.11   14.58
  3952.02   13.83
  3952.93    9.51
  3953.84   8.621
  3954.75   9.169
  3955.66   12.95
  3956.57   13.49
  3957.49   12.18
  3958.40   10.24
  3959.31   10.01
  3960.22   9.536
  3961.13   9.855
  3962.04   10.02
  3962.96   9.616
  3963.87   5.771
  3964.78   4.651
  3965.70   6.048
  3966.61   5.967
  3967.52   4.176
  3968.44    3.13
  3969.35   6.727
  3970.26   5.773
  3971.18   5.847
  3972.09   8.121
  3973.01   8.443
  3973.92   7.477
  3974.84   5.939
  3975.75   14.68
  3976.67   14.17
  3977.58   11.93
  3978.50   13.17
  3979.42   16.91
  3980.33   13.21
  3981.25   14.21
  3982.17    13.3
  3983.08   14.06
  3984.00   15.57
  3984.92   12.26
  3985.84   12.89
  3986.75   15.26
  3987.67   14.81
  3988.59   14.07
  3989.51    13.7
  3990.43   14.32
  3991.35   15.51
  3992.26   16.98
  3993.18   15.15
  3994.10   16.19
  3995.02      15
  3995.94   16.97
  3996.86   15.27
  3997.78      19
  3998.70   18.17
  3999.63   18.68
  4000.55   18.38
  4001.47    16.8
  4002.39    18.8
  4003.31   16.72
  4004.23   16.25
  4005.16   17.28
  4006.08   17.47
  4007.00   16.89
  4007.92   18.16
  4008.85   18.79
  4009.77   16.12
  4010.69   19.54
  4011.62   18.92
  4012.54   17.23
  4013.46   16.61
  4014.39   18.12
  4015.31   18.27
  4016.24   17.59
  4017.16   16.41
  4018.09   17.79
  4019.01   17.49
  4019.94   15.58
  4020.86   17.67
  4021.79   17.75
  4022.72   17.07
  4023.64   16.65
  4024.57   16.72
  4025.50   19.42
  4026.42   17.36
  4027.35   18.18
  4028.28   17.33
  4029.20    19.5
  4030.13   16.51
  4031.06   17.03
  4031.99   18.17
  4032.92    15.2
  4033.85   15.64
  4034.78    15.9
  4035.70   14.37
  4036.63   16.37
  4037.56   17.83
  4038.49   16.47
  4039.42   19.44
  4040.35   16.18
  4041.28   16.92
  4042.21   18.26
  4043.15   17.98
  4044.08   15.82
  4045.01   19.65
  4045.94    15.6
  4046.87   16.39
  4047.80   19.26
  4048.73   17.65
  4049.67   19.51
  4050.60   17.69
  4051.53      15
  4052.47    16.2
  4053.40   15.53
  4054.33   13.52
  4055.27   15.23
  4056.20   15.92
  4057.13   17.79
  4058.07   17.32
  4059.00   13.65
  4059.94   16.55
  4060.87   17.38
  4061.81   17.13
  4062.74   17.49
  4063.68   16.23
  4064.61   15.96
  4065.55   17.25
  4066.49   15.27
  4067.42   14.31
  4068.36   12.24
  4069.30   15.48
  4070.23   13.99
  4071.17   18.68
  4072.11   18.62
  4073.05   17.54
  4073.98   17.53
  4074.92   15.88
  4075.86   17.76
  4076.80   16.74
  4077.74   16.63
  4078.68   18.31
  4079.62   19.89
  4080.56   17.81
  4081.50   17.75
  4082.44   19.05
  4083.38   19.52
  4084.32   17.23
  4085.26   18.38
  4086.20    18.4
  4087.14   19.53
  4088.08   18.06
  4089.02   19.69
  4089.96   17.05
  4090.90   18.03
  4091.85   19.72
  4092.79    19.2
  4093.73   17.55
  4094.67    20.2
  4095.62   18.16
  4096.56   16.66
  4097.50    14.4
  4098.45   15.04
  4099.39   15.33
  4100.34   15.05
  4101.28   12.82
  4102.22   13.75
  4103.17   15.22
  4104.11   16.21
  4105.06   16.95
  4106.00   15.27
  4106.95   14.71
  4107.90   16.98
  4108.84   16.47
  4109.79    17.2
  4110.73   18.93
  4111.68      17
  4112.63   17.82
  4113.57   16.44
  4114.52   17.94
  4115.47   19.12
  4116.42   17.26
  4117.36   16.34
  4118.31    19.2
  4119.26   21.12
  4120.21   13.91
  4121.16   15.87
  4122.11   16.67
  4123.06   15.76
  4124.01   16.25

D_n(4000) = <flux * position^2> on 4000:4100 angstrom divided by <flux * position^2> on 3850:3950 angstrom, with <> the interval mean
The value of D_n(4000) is 1.90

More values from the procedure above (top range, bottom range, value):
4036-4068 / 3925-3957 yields 2.01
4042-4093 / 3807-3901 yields 2.17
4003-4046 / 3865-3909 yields 1.81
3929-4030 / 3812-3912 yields 1.49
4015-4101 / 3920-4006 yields 1.63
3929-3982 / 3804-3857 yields 1.20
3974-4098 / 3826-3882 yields 2.21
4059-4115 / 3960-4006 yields 1.41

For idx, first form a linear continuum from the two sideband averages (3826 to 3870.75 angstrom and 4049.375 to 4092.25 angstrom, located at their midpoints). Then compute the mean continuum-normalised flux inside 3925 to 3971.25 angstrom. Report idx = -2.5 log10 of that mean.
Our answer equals 0.41 mag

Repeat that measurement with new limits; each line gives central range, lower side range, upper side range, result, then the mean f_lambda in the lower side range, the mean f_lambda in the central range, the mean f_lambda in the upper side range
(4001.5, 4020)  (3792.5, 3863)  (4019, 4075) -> -0.142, 8.45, 17.5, 16.8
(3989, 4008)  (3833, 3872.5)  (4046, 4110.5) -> -0.195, 8.69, 16.7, 16.8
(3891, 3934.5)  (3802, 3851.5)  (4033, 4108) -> 0.055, 7.99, 10.5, 16.8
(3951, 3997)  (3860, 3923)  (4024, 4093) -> 0.224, 10.7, 11.4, 17.1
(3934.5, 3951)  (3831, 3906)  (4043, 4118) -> 0.267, 9.34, 9.42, 16.9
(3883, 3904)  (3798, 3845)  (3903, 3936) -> -0.180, 8.03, 11.1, 9.83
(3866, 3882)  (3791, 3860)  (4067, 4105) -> 0.149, 8.36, 8.69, 17.1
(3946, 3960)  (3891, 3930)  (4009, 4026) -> 0.186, 11.2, 11.5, 17.5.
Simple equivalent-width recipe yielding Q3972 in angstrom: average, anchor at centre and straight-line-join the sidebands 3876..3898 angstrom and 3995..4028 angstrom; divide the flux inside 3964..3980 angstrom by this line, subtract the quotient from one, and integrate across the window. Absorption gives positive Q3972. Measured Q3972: 7.2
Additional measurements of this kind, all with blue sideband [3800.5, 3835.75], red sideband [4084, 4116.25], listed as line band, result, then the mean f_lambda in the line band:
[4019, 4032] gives -2.46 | 17.5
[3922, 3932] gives 3.87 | 7.06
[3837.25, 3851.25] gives 1.28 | 8.08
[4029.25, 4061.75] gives -3.03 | 16.7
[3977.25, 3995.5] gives -1.37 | 14.4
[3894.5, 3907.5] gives -1.38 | 11.8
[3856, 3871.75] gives -0.19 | 9.63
